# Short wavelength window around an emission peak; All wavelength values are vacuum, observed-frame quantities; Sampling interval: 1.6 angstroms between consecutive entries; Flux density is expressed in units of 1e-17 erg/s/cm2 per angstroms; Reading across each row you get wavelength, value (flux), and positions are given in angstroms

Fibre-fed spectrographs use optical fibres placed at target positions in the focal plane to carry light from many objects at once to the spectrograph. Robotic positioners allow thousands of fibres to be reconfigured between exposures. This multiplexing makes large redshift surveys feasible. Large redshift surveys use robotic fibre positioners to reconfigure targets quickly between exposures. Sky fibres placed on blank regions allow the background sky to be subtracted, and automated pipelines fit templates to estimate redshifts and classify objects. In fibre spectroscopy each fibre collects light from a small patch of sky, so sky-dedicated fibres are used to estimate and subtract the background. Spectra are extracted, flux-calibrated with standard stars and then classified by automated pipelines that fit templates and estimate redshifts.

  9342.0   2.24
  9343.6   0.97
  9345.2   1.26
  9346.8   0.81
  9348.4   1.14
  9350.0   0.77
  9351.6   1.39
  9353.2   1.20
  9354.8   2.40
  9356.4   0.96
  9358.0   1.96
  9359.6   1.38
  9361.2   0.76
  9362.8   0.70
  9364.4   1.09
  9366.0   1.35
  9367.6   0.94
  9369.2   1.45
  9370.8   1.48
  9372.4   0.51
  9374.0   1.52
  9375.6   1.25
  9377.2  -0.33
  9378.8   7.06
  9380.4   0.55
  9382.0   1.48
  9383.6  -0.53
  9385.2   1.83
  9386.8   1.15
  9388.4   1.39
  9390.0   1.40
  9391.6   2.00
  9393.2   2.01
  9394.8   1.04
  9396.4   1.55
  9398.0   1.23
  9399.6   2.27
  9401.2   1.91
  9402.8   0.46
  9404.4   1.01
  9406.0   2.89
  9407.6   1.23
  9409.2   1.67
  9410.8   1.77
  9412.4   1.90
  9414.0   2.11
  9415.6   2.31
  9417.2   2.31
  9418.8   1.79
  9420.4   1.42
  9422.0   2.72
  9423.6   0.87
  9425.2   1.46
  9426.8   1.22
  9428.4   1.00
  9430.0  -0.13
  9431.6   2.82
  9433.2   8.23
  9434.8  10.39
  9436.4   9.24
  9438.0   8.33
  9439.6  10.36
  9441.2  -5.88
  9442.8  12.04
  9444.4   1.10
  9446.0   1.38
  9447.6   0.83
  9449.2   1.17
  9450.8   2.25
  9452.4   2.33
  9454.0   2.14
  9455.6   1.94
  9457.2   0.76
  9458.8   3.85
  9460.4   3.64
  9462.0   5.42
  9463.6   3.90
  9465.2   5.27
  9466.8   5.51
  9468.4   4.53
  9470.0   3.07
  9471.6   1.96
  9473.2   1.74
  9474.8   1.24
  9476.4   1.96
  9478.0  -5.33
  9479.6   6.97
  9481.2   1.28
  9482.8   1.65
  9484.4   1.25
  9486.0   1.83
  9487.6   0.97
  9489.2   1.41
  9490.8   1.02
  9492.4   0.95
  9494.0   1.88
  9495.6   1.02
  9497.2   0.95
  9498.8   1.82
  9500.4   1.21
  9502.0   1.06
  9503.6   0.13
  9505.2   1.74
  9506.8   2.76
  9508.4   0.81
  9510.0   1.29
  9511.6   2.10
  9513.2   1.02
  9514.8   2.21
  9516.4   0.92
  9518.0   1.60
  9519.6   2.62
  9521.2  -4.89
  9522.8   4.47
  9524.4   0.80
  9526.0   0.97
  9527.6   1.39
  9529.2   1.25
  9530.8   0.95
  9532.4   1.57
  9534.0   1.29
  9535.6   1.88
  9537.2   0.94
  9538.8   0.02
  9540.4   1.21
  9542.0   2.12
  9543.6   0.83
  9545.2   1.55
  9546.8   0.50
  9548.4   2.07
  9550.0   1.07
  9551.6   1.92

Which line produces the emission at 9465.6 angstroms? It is [N II] 6583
